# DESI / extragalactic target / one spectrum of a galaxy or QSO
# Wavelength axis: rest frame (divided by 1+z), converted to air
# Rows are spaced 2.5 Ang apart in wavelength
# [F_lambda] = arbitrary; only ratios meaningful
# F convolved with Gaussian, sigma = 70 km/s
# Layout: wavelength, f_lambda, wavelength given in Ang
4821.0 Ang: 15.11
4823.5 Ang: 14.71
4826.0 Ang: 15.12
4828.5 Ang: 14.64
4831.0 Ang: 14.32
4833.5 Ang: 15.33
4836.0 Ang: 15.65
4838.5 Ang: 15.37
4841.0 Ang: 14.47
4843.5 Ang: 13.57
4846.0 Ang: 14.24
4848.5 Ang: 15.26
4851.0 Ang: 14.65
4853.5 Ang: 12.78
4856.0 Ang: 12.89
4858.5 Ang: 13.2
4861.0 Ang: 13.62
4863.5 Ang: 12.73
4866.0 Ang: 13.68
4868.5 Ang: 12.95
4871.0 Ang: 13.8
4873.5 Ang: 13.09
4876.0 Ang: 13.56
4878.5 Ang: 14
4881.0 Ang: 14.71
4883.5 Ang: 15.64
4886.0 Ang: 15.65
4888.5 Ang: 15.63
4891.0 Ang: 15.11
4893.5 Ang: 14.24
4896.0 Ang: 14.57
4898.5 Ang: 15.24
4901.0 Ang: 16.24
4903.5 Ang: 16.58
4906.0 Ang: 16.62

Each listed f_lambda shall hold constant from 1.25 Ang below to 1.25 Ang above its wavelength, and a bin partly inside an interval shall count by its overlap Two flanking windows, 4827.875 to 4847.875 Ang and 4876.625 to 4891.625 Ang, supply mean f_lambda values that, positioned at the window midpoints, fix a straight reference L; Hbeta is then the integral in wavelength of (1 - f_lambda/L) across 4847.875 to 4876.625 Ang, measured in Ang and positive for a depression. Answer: 2.74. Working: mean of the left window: 14.7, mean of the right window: 15.1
